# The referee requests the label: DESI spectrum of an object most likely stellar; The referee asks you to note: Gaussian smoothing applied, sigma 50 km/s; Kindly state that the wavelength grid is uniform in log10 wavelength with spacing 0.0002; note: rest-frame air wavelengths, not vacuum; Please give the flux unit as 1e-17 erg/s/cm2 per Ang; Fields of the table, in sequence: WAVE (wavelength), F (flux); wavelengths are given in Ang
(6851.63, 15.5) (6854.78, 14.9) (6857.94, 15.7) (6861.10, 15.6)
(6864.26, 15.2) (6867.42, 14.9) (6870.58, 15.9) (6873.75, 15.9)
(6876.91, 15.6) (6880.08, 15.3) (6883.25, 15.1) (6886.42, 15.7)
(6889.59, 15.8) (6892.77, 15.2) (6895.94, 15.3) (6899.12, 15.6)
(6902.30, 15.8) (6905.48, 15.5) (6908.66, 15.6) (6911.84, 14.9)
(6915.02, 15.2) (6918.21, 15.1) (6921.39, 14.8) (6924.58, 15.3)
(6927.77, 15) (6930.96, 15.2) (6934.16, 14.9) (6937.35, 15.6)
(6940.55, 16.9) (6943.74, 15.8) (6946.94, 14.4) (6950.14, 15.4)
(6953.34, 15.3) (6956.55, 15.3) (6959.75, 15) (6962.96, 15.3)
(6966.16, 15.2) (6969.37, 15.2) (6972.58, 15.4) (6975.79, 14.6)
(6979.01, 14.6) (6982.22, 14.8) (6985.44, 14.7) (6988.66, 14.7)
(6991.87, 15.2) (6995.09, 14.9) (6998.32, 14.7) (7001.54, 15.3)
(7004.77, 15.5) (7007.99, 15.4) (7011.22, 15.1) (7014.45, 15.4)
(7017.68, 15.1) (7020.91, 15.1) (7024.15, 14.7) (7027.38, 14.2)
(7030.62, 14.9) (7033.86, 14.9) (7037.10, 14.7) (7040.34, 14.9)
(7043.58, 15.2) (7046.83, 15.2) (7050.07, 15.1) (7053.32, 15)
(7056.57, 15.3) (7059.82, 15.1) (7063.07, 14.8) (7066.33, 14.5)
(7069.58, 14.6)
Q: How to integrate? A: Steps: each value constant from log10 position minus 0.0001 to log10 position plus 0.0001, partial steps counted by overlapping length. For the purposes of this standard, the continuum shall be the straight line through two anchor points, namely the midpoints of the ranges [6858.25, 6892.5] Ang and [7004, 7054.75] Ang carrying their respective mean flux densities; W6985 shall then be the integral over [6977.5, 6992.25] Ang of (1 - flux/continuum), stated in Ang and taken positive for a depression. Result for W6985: 0.4 Ang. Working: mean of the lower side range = 15.5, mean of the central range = 14.8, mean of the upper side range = 15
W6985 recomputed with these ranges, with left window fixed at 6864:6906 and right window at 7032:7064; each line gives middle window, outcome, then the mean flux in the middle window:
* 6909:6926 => 0.3 Ang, 15.1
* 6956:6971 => 0.1 Ang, 15.2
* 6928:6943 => -0.2 Ang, 15.6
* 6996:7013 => 0.0 Ang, 15.2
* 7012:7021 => -0.1 Ang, 15.2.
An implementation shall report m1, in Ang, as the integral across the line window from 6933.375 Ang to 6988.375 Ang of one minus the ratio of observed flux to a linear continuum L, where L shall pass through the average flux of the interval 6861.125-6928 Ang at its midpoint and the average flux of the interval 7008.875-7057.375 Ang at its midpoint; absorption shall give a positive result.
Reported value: 0.0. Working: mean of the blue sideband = 15.4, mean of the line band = 15.2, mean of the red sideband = 15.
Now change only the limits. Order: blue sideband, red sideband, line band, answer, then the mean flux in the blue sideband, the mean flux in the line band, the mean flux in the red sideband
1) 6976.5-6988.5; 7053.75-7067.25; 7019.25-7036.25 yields 0.1 Ang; 14.7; 14.8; 14.9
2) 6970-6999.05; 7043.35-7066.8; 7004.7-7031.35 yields -0.1 Ang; 14.9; 15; 15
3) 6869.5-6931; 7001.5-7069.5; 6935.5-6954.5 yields -0.4 Ang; 15.4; 15.6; 15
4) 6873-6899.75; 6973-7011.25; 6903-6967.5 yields -0.2 Ang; 15.5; 15.3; 15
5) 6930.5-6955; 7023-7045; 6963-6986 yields 0.4 Ang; 15.4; 15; 14.8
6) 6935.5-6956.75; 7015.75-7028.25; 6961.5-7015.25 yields 0.3 Ang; 15.5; 15.1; 14.8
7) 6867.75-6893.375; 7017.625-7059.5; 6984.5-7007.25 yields 0.1 Ang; 15.5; 15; 14.9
